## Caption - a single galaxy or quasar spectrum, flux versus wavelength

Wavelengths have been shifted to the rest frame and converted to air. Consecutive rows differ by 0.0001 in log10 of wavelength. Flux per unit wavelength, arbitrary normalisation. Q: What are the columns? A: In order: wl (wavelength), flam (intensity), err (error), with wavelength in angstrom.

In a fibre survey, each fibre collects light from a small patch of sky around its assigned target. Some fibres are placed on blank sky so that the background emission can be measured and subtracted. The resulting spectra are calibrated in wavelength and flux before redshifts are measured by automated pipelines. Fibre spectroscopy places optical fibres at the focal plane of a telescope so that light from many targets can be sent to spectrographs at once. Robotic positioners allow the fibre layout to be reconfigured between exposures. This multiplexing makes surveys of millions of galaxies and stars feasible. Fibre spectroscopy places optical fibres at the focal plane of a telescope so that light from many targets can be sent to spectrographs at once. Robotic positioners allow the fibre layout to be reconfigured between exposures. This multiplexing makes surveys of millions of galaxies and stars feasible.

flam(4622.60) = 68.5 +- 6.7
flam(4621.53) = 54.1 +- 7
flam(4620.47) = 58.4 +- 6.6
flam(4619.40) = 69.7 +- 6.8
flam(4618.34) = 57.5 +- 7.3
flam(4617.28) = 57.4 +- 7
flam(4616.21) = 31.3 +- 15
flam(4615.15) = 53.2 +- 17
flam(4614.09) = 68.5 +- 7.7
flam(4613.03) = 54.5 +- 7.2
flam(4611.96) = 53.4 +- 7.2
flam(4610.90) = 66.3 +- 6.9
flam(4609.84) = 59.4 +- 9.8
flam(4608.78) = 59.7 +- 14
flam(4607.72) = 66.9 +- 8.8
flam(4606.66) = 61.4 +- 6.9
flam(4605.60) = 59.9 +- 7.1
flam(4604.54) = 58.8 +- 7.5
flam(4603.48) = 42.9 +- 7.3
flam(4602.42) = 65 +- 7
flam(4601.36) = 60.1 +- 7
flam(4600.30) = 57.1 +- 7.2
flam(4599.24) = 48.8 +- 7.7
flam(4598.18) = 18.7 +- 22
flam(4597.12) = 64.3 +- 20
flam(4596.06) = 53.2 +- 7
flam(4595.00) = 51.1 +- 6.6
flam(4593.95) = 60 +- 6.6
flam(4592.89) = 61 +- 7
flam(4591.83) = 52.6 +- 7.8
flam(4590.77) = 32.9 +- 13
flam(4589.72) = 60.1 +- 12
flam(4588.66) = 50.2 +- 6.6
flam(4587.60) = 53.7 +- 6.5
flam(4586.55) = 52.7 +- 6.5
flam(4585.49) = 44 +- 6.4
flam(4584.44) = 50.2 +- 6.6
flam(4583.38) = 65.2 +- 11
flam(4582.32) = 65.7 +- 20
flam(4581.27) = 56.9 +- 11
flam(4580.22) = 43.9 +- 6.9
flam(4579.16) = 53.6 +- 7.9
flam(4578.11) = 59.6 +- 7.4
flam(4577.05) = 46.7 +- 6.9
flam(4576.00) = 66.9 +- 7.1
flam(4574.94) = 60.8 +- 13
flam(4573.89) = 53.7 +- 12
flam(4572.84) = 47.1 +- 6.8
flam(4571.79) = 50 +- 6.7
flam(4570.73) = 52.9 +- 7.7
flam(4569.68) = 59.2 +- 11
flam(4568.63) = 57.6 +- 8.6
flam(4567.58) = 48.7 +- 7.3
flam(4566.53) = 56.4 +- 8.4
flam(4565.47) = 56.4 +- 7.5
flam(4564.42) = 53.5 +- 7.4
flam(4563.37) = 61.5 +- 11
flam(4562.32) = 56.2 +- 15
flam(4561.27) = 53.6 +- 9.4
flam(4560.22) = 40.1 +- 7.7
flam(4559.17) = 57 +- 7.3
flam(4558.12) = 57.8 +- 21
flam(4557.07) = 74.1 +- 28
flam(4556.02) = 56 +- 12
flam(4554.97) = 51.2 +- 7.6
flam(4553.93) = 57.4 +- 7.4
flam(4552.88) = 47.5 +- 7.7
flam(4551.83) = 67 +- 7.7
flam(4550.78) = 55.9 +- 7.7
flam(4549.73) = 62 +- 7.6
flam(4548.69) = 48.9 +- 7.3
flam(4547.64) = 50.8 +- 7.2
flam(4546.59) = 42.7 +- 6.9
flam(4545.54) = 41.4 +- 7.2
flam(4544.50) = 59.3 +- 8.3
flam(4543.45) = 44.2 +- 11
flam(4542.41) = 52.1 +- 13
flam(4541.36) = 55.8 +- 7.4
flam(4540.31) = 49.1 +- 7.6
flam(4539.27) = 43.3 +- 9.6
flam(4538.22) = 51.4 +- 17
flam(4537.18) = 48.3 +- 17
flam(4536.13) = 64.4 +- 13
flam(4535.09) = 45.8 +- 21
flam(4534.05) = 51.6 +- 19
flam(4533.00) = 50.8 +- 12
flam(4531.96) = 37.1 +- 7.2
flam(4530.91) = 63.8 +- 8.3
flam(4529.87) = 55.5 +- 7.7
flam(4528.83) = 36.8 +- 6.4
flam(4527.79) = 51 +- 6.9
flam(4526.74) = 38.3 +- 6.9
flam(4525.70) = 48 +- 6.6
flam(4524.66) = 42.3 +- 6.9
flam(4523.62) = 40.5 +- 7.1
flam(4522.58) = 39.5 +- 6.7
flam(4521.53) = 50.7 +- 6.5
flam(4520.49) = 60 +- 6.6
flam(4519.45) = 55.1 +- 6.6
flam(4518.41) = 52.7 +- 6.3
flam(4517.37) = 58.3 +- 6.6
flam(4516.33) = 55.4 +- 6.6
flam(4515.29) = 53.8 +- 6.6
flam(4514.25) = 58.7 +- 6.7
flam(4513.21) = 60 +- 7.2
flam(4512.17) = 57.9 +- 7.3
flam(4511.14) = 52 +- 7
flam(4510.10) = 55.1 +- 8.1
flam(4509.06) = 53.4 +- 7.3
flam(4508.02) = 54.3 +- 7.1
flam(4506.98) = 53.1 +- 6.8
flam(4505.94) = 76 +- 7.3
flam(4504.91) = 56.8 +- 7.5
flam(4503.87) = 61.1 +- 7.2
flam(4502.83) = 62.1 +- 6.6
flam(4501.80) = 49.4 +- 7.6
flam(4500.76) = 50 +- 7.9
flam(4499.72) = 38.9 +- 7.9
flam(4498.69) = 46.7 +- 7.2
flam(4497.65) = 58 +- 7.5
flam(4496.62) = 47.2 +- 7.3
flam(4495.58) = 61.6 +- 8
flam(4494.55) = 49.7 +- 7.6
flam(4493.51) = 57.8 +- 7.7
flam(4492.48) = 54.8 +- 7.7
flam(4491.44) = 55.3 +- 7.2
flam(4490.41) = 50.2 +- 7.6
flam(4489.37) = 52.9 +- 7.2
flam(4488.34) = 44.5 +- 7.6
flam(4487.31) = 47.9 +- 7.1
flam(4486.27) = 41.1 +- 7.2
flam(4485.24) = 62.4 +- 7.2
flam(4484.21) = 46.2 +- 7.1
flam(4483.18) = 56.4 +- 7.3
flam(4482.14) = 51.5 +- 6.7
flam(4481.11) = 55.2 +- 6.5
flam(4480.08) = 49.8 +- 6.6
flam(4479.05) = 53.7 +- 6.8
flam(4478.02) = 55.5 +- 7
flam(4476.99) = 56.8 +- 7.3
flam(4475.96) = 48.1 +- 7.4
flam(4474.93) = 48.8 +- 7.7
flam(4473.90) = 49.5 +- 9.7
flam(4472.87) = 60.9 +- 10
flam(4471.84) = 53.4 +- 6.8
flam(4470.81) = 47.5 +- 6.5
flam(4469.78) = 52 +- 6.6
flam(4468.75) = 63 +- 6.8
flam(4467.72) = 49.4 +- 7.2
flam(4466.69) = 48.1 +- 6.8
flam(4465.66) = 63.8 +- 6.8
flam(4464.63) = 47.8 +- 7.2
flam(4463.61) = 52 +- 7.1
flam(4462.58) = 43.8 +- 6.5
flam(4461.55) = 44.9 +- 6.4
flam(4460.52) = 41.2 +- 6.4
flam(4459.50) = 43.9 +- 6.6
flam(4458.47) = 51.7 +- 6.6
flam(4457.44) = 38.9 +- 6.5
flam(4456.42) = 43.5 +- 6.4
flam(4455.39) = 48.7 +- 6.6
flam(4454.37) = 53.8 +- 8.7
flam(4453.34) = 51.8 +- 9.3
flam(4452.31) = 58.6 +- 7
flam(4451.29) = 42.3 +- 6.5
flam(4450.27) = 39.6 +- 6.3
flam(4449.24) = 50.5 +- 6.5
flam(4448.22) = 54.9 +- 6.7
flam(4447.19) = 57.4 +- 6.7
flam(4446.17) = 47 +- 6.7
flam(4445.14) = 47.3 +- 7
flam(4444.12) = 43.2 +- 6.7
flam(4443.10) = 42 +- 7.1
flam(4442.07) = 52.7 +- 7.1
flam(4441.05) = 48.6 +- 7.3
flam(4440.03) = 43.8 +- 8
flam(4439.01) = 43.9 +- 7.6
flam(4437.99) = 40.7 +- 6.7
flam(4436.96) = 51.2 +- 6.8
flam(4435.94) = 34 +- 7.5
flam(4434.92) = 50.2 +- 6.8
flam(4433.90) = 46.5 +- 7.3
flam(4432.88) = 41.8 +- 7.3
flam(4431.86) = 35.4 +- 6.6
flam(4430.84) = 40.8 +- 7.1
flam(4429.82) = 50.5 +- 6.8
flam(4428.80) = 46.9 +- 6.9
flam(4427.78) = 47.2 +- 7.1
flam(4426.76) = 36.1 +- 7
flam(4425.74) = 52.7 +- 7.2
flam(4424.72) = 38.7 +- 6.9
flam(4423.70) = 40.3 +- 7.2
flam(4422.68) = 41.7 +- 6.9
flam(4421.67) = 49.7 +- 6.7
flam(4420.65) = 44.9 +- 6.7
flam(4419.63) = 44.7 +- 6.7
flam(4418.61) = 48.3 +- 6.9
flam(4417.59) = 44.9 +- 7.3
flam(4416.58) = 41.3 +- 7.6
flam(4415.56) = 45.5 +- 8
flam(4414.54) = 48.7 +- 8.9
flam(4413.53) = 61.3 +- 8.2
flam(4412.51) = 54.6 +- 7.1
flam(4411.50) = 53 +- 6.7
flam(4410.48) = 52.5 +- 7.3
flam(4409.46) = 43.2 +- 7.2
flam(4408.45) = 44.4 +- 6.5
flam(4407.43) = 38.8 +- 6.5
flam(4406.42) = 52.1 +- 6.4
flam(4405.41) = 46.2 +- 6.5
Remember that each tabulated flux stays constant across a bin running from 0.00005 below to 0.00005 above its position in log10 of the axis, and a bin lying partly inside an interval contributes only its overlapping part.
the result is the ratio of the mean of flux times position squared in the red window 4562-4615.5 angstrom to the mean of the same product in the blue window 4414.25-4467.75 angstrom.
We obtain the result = 1.27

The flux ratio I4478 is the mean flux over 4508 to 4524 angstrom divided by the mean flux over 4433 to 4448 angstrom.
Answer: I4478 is 1.16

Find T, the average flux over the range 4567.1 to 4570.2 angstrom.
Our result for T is 55.3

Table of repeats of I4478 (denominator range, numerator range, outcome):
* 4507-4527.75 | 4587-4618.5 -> 1.05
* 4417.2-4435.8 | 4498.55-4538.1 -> 1.18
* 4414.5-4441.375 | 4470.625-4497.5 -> 1.18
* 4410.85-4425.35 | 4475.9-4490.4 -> 1.10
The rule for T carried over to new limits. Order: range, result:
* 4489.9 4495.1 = 53.7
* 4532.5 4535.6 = 49.4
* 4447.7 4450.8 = 48.3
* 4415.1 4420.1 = 44.9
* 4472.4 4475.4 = 53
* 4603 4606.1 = 54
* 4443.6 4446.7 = 46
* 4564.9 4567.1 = 56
